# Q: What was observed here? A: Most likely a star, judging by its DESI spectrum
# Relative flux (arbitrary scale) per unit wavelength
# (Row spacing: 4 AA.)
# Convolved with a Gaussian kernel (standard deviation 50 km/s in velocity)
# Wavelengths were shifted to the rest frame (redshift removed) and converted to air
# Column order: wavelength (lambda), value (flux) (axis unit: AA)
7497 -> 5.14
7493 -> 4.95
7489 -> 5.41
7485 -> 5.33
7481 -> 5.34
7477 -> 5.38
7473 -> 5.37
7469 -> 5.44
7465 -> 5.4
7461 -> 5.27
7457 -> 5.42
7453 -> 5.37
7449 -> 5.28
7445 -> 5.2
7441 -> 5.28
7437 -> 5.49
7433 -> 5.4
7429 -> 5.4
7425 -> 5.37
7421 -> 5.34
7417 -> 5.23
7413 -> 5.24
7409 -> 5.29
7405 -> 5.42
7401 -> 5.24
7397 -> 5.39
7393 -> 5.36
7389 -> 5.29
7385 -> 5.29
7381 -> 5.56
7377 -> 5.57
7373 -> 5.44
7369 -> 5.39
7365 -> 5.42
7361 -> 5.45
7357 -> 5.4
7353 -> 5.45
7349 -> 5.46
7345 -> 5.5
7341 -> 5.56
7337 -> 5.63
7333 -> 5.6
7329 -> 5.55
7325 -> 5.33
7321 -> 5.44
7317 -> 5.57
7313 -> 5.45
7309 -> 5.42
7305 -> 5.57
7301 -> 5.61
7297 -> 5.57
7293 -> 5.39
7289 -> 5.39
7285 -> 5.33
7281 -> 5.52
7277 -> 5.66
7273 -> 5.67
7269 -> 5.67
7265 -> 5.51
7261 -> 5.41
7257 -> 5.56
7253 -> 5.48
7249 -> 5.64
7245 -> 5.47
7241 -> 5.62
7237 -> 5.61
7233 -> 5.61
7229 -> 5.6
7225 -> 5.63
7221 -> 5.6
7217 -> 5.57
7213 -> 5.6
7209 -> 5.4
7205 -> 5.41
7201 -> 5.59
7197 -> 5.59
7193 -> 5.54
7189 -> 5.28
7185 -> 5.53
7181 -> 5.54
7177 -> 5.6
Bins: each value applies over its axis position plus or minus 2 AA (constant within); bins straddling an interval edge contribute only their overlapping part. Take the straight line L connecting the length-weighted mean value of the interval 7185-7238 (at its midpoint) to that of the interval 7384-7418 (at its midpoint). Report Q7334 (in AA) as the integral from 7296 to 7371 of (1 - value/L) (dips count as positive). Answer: -1.4 AA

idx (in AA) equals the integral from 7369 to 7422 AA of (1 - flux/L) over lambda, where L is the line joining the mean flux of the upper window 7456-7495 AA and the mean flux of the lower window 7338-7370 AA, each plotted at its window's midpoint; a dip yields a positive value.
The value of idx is 0.5 AA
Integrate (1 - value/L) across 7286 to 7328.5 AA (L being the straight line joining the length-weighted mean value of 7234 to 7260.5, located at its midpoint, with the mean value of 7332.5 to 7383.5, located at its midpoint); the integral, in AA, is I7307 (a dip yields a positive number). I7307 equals 0.36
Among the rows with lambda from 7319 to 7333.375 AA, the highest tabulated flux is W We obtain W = 5.6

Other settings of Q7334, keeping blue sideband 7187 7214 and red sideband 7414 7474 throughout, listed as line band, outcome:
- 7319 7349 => -0.57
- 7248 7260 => -0.19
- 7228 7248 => -0.45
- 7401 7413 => 0.12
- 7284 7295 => 0.12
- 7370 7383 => -0.31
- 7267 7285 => -0.51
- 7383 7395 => 0.15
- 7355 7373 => -0.08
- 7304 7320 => -0.22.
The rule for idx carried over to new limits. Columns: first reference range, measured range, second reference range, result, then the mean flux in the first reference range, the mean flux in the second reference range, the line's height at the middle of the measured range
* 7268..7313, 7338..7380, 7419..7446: -0.21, 5.52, 5.36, 5.44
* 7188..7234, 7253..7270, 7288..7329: -0.05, 5.54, 5.48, 5.51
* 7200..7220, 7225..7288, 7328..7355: -0.40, 5.51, 5.54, 5.52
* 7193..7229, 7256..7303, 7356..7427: -0.35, 5.55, 5.37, 5.48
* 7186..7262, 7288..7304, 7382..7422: -0.16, 5.54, 5.31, 5.45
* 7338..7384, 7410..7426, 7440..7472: 0.30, 5.47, 5.34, 5.39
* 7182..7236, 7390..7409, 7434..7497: 0.13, 5.54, 5.32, 5.38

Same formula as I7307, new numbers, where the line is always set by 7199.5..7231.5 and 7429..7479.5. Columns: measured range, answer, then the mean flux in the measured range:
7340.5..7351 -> -0.10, 5.5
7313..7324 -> -0.02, 5.48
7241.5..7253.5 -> -0.05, 5.55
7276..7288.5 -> 0.05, 5.48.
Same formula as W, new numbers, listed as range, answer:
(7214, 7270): 5.67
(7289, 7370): 5.63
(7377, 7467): 5.57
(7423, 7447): 5.49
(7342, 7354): 5.5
